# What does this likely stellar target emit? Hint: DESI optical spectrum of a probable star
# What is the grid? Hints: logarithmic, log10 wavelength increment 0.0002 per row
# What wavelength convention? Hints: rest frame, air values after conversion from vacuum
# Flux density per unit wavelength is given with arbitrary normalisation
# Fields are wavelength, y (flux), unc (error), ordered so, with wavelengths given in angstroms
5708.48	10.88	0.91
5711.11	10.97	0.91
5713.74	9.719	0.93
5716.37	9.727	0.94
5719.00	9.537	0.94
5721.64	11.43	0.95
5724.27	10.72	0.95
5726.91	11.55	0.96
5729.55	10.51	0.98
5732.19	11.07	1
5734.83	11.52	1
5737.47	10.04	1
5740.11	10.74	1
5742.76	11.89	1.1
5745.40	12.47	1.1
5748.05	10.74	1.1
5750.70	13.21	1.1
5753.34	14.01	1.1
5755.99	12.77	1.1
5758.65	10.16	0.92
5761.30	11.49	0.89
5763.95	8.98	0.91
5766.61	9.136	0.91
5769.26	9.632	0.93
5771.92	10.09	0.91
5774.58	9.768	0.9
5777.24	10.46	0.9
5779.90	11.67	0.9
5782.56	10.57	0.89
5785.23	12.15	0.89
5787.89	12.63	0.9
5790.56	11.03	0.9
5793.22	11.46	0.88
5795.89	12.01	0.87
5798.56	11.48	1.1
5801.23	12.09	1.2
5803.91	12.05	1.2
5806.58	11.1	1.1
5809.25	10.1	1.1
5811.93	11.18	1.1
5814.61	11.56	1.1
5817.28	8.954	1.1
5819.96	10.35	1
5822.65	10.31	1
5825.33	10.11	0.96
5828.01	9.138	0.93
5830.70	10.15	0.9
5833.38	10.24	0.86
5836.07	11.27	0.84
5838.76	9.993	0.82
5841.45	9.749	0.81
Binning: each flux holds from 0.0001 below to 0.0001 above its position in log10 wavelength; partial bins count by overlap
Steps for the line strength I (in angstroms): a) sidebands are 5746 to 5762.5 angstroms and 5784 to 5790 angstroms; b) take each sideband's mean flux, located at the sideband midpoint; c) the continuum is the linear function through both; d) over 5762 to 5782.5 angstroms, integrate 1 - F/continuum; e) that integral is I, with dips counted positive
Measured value 3.6 angstroms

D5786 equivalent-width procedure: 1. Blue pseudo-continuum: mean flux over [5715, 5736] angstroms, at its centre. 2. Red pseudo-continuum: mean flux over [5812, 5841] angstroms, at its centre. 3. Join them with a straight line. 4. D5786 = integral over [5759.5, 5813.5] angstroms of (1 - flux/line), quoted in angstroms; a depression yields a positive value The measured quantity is -2.7 angstroms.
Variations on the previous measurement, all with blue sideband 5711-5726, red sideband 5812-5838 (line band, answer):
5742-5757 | -3.23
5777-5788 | -1.26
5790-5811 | -2.32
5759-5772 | 0.56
